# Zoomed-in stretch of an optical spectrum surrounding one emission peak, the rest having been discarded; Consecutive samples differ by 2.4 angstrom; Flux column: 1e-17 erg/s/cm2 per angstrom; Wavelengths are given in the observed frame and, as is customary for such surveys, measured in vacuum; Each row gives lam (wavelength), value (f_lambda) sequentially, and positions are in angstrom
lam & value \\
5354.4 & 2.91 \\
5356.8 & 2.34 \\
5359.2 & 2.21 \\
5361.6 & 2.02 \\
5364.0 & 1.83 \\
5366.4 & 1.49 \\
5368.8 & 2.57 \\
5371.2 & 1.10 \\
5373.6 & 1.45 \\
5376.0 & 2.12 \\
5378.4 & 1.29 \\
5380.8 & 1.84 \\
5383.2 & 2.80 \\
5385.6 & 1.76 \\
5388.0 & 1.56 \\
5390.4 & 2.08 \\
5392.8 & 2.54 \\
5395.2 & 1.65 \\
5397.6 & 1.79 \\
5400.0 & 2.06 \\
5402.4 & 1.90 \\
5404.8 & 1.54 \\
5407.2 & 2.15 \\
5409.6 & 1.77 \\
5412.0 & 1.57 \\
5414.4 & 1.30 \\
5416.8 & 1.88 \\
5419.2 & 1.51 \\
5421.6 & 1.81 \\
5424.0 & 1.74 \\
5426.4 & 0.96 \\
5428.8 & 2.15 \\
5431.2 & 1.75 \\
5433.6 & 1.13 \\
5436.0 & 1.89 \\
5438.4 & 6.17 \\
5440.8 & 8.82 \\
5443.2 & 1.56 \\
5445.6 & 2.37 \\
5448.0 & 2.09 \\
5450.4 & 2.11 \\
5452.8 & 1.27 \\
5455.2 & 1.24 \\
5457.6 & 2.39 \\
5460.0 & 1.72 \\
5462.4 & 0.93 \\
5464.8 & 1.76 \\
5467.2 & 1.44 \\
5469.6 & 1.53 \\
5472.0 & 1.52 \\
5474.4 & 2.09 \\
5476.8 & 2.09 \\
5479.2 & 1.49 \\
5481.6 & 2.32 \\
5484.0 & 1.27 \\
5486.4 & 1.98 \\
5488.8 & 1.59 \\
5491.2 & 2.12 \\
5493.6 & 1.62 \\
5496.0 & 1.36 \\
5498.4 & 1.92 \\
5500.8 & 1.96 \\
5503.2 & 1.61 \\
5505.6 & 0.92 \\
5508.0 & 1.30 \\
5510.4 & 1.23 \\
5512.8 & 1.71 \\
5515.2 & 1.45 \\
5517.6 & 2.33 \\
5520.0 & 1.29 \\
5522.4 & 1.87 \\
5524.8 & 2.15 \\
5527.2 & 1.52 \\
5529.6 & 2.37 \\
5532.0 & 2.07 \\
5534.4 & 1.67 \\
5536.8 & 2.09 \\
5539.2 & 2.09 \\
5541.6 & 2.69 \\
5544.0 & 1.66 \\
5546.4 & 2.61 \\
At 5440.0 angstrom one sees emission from H-beta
